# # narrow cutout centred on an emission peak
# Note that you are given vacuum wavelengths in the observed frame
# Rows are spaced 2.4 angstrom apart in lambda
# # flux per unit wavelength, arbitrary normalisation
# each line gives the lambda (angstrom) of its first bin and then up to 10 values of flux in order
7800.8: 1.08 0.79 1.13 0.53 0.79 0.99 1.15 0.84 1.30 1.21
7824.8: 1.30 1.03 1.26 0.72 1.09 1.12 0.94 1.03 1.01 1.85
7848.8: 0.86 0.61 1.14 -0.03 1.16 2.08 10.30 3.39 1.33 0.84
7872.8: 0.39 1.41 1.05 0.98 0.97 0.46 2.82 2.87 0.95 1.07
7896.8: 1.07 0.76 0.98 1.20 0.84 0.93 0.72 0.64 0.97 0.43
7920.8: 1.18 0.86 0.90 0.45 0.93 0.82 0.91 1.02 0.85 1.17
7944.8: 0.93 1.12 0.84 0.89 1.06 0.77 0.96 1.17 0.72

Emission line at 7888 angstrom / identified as [N II] 6583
